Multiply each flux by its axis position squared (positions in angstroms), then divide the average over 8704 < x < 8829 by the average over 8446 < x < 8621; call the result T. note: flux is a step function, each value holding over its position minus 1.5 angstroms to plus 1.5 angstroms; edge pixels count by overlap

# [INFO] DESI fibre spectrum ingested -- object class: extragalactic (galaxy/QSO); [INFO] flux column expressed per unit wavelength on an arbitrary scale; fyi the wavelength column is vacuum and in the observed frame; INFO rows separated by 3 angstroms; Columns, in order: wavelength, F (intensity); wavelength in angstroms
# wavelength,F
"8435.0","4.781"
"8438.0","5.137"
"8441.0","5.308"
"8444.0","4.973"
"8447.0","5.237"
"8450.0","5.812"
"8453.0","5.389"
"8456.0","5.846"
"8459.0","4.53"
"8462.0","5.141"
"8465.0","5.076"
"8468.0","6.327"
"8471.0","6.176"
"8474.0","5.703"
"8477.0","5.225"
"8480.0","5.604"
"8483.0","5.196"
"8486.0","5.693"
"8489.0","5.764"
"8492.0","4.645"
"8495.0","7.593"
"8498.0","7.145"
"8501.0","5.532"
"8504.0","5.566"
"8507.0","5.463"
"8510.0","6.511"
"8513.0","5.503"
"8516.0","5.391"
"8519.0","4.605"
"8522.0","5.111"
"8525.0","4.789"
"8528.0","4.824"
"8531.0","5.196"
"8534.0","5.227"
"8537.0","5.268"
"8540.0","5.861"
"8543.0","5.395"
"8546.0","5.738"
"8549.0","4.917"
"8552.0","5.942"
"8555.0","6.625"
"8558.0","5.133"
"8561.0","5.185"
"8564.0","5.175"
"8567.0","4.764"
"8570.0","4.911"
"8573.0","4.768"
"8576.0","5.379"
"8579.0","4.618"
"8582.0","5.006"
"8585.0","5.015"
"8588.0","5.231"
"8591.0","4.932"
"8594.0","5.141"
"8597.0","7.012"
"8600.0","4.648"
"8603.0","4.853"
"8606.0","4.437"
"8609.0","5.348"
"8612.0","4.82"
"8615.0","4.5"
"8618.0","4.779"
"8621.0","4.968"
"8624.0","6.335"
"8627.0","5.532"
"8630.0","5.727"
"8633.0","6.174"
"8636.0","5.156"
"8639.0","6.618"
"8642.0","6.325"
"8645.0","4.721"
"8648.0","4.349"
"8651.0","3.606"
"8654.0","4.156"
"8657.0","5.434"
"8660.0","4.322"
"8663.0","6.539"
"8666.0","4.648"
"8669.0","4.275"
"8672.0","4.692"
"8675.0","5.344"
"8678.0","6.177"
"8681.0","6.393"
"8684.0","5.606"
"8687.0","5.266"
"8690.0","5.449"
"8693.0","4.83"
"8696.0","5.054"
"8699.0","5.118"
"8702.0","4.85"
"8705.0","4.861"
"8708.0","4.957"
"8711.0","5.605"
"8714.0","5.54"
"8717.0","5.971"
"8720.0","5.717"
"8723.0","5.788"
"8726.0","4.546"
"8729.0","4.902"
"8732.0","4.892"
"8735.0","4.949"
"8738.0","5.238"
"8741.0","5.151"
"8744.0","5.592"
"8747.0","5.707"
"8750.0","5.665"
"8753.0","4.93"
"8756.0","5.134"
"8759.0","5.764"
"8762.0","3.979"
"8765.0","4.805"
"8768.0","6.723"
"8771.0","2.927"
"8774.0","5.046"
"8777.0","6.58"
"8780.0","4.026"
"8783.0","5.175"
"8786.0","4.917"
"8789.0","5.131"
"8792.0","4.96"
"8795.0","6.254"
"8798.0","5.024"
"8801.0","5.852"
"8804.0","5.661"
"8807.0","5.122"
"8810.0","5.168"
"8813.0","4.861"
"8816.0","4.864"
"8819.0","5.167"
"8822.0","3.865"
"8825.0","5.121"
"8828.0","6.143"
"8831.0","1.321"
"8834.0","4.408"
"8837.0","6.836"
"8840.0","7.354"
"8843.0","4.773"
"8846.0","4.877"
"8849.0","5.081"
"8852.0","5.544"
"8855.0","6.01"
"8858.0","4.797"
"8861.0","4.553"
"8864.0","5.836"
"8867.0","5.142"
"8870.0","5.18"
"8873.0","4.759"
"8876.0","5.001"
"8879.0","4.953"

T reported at 1.02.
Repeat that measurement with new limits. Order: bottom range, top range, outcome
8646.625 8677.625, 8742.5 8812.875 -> 1.12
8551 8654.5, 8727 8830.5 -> 1.02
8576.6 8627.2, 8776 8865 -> 1.06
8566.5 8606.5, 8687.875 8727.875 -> 1.06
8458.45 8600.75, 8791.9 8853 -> 1.02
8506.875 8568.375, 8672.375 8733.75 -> 1.03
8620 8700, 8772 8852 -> 1.00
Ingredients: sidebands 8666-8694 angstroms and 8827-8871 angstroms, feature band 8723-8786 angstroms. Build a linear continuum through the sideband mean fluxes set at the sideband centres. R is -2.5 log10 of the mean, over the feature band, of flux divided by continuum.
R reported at 0.03 mag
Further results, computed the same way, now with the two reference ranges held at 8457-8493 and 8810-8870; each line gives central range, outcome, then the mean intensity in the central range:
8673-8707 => -0.023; 5.34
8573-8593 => 0.068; 5.01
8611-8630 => 0.018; 5.21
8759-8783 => 0.045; 4.94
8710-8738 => -0.024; 5.31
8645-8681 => 0.071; 4.92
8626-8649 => -0.064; 5.6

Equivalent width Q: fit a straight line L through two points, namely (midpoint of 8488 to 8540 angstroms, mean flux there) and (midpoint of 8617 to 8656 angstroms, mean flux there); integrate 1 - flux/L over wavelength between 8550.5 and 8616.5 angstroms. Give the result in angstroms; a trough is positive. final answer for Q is 2.88 angstroms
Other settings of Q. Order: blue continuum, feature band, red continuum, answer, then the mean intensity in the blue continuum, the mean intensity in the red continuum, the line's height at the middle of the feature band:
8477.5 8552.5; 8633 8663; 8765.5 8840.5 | 1.3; 5.53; 5.11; 5.33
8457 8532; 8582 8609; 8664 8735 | 1.2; 5.54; 5.24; 5.39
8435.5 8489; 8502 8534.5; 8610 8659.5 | 0.3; 5.43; 5.18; 5.35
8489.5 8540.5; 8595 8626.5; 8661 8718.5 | 1.4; 5.54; 5.32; 5.42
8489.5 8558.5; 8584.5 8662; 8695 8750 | 3.5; 5.57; 5.26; 5.42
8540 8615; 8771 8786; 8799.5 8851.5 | 0.5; 5.21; 5.1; 5.12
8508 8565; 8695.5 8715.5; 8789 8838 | 0.1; 5.39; 5.02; 5.17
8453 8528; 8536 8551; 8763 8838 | 0.0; 5.57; 5.02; 5.48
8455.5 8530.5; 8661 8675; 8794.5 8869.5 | 0.8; 5.55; 5.17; 5.35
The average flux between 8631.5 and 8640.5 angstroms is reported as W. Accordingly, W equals 5.98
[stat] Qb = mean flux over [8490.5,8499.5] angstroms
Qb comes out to 6.46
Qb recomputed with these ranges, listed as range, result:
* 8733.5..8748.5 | 5.33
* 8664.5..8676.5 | 4.74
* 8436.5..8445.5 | 5.14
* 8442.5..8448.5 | 5.11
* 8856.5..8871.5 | 5.1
